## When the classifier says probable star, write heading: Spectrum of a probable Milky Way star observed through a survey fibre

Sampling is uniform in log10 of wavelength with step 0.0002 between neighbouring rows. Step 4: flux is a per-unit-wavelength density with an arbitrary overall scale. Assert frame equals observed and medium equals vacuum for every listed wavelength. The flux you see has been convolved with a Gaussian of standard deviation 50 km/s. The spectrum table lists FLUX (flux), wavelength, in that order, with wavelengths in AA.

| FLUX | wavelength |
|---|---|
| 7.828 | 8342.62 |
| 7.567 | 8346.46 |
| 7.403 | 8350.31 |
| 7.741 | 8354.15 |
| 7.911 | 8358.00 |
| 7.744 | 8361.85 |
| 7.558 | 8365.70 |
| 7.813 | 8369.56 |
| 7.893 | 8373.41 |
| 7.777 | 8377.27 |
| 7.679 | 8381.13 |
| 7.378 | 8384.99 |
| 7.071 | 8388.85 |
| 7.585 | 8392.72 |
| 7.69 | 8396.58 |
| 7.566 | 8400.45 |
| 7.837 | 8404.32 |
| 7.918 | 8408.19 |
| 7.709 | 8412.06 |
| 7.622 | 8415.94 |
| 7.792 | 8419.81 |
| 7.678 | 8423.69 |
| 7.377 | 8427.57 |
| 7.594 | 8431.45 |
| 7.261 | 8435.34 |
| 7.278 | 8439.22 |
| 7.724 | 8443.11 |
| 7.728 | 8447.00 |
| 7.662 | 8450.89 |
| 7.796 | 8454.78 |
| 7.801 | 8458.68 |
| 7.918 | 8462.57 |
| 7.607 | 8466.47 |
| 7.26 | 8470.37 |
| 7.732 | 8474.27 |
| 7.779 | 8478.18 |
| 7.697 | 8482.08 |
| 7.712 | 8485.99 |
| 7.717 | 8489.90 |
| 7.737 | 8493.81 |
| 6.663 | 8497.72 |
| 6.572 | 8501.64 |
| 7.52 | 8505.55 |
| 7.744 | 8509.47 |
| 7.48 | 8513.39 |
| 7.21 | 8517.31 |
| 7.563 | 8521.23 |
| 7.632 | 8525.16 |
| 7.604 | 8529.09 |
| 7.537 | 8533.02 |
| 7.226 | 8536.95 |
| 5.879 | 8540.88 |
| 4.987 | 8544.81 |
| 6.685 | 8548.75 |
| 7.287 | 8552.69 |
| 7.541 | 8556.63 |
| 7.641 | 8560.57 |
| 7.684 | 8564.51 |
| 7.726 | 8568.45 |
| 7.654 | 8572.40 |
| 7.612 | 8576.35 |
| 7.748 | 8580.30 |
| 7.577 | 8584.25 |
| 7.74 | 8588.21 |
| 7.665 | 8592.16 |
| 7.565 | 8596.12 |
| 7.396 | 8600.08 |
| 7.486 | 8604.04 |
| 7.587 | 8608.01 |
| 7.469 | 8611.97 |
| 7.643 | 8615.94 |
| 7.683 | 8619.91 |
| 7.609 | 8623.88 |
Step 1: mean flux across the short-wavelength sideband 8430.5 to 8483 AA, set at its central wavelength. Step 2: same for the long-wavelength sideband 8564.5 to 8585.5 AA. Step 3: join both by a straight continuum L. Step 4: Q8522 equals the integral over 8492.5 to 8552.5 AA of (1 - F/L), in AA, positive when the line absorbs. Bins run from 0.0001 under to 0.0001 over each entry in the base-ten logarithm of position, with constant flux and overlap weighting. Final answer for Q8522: 4.6 AA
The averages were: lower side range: 7.63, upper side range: 7.67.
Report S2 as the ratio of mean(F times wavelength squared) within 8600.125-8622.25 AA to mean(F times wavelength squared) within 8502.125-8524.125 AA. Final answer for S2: 1.0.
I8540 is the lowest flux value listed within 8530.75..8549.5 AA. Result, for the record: 4.987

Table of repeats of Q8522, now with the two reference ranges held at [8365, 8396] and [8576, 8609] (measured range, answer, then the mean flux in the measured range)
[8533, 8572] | 3.0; 7.02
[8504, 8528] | 0.2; 7.53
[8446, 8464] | -0.4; 7.78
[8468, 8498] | 0.0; 7.59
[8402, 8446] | -0.1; 7.62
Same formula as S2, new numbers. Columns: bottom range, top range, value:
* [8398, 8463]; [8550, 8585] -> 1.02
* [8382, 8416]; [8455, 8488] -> 1.03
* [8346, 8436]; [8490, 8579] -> 0.98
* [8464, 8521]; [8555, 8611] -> 1.04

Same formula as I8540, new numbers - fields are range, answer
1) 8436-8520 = 6.572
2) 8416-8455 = 7.261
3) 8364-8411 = 7.071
